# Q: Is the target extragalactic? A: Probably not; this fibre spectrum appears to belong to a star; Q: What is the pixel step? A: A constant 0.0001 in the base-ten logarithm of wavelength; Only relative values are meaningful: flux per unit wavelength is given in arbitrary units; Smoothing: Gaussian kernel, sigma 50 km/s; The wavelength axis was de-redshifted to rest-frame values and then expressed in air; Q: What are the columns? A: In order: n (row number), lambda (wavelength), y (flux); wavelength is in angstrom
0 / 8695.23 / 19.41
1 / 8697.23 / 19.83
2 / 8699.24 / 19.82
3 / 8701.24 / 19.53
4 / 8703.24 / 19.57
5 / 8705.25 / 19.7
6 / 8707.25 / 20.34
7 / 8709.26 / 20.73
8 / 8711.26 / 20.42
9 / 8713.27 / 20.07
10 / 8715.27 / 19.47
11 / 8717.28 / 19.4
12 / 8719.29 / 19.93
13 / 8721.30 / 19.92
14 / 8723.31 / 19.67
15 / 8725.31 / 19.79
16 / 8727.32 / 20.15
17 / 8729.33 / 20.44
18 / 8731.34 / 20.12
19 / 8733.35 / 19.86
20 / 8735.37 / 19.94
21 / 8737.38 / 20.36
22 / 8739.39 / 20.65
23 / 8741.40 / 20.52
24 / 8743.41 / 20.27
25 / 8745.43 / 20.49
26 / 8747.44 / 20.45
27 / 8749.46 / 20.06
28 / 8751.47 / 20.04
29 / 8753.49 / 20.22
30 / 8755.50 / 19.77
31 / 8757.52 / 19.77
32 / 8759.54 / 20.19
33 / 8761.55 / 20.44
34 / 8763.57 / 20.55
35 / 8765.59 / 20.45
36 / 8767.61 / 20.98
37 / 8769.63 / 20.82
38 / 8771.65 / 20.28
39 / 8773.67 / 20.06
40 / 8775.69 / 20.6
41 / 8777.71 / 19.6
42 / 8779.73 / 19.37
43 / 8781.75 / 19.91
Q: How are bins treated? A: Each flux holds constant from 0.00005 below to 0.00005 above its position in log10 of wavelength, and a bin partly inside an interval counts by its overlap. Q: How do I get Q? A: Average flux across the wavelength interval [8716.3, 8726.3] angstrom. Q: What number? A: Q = 19.7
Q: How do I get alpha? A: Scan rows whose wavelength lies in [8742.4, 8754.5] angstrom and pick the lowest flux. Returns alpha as 20.04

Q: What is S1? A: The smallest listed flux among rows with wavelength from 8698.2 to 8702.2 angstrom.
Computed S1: 19.53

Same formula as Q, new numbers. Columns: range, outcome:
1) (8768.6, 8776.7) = 20.4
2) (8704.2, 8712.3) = 20.3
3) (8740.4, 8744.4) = 20.4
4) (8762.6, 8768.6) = 20.6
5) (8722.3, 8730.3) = 20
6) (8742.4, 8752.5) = 20.3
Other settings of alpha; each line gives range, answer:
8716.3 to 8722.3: 19.4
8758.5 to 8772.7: 20.19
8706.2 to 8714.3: 20.07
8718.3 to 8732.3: 19.67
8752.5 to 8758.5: 19.77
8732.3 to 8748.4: 19.86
